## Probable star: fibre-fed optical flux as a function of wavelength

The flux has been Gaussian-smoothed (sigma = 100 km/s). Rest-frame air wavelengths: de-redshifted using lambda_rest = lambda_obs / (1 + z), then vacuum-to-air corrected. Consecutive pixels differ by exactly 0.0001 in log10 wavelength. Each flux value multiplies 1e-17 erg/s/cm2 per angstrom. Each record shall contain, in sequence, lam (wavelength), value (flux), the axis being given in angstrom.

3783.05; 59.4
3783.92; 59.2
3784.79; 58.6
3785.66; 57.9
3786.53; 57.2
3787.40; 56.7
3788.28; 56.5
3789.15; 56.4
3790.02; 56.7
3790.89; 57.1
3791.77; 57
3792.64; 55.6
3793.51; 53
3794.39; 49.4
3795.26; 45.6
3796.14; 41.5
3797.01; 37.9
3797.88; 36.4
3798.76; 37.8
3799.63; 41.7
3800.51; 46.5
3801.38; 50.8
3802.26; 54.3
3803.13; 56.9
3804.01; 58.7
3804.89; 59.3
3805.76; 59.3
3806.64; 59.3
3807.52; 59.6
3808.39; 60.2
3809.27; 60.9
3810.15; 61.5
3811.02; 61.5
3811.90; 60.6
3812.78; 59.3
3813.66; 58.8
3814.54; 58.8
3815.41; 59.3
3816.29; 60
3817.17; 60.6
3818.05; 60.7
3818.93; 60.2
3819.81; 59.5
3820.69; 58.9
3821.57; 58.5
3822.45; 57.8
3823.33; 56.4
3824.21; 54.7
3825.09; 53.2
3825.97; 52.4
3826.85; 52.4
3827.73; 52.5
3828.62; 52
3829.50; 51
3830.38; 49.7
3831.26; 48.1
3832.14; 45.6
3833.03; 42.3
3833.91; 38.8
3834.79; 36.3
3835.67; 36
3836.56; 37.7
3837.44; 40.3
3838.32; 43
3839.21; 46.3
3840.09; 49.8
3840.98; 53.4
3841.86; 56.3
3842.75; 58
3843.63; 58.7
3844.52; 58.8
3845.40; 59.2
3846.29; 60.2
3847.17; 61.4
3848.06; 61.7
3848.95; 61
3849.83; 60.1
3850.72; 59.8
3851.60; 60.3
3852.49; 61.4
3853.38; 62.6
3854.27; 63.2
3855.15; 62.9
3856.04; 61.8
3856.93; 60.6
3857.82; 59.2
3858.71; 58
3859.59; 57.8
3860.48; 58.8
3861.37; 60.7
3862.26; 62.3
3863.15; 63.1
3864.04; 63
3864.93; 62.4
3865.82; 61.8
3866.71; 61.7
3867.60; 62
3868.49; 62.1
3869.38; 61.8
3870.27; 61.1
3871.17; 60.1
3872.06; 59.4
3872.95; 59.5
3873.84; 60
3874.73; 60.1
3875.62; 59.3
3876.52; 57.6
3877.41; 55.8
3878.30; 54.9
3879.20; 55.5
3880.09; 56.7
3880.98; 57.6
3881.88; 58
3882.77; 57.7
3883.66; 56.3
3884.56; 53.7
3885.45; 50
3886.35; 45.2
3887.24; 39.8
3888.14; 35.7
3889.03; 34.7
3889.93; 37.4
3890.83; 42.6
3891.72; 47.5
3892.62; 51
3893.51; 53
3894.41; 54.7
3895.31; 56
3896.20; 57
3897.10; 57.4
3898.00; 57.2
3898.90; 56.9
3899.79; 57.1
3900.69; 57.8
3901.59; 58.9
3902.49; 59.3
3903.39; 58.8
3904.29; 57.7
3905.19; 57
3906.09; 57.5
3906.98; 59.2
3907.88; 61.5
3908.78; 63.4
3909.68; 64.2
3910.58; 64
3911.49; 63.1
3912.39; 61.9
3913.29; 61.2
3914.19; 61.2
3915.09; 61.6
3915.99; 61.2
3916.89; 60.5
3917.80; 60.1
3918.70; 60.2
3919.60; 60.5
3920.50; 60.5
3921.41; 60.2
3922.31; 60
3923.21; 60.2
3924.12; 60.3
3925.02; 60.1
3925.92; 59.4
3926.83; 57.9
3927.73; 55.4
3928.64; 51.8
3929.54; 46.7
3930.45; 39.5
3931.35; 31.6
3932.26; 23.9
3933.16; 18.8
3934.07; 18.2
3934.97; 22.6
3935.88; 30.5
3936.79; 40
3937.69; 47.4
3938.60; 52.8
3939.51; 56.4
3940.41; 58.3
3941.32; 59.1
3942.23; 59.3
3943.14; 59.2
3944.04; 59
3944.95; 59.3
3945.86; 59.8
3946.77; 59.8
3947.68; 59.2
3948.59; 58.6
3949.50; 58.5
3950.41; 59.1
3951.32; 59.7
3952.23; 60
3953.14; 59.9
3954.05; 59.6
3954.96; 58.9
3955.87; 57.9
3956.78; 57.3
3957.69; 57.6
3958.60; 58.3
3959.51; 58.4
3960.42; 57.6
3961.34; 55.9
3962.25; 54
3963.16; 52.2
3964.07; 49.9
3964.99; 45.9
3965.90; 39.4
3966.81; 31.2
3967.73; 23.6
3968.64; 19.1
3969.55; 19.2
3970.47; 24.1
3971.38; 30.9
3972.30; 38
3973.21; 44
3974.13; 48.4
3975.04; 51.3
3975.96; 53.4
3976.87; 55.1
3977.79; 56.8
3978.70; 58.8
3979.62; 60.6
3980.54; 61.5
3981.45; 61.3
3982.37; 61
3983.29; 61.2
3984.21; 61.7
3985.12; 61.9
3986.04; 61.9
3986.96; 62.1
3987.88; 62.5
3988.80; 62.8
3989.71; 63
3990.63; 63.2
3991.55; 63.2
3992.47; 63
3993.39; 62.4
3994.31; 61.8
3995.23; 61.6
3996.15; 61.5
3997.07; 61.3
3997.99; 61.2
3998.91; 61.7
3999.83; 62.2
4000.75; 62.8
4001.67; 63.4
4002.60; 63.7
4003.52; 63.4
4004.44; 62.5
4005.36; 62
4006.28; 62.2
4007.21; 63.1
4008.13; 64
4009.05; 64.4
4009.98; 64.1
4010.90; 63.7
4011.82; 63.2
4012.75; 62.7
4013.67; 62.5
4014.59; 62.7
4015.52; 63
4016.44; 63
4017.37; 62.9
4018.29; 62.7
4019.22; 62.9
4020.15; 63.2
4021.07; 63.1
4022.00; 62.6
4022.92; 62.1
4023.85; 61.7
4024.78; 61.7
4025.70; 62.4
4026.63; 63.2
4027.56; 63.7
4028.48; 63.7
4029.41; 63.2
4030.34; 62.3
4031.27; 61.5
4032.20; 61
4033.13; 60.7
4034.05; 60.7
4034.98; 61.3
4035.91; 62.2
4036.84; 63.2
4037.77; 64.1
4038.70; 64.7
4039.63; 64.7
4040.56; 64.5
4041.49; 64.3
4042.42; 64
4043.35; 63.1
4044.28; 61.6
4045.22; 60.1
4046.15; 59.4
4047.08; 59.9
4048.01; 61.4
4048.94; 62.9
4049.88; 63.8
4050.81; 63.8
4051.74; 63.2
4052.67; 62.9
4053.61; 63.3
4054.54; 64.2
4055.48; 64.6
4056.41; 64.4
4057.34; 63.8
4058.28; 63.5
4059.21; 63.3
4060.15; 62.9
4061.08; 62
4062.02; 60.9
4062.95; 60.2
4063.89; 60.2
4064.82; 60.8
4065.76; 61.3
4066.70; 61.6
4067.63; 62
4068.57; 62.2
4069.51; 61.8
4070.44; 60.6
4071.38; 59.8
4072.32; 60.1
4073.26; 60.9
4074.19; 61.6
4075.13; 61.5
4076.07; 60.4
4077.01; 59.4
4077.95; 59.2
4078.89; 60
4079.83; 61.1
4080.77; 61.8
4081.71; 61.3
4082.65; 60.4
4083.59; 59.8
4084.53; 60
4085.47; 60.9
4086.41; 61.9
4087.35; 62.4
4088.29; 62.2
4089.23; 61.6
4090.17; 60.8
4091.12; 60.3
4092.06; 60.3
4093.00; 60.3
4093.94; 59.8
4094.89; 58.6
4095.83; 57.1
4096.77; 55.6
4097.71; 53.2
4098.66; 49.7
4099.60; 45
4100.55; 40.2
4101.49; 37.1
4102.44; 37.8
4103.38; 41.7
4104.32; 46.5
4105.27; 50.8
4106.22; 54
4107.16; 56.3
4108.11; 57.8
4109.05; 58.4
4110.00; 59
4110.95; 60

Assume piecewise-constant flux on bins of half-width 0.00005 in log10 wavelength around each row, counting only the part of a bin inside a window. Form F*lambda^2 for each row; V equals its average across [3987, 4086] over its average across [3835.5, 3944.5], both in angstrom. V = 1.22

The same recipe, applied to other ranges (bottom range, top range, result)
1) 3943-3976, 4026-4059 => 1.31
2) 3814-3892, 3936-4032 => 1.11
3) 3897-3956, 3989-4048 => 1.19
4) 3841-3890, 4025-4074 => 1.19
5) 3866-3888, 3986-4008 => 1.17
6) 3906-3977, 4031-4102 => 1.25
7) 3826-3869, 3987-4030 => 1.23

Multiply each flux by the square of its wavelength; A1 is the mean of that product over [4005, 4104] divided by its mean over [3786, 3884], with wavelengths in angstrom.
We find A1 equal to 1.2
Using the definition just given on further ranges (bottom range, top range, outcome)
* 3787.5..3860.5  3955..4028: 1.14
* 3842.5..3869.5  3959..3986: 0.84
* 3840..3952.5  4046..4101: 1.18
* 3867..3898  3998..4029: 1.25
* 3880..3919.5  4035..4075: 1.21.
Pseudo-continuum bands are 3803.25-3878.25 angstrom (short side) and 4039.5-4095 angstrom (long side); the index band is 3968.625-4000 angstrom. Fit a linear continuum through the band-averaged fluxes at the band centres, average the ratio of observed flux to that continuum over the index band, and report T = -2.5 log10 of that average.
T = 0.09 mag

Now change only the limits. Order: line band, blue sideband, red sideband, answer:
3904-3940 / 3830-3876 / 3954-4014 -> 0.07 mag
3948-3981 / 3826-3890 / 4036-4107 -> 0.15 mag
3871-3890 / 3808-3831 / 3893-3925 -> 0.11 mag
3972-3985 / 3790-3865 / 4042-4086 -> 0.07 mag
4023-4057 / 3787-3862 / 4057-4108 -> -0.10 mag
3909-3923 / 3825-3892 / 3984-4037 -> -0.07 mag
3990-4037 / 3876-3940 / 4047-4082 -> -0.07 mag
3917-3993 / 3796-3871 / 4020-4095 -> 0.13 mag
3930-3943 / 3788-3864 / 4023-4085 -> 0.40 mag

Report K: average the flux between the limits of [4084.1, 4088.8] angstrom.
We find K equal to 61.6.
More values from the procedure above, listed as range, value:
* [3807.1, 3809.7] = 60.3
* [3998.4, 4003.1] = 62.7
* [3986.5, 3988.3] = 62.2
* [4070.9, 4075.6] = 60.8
